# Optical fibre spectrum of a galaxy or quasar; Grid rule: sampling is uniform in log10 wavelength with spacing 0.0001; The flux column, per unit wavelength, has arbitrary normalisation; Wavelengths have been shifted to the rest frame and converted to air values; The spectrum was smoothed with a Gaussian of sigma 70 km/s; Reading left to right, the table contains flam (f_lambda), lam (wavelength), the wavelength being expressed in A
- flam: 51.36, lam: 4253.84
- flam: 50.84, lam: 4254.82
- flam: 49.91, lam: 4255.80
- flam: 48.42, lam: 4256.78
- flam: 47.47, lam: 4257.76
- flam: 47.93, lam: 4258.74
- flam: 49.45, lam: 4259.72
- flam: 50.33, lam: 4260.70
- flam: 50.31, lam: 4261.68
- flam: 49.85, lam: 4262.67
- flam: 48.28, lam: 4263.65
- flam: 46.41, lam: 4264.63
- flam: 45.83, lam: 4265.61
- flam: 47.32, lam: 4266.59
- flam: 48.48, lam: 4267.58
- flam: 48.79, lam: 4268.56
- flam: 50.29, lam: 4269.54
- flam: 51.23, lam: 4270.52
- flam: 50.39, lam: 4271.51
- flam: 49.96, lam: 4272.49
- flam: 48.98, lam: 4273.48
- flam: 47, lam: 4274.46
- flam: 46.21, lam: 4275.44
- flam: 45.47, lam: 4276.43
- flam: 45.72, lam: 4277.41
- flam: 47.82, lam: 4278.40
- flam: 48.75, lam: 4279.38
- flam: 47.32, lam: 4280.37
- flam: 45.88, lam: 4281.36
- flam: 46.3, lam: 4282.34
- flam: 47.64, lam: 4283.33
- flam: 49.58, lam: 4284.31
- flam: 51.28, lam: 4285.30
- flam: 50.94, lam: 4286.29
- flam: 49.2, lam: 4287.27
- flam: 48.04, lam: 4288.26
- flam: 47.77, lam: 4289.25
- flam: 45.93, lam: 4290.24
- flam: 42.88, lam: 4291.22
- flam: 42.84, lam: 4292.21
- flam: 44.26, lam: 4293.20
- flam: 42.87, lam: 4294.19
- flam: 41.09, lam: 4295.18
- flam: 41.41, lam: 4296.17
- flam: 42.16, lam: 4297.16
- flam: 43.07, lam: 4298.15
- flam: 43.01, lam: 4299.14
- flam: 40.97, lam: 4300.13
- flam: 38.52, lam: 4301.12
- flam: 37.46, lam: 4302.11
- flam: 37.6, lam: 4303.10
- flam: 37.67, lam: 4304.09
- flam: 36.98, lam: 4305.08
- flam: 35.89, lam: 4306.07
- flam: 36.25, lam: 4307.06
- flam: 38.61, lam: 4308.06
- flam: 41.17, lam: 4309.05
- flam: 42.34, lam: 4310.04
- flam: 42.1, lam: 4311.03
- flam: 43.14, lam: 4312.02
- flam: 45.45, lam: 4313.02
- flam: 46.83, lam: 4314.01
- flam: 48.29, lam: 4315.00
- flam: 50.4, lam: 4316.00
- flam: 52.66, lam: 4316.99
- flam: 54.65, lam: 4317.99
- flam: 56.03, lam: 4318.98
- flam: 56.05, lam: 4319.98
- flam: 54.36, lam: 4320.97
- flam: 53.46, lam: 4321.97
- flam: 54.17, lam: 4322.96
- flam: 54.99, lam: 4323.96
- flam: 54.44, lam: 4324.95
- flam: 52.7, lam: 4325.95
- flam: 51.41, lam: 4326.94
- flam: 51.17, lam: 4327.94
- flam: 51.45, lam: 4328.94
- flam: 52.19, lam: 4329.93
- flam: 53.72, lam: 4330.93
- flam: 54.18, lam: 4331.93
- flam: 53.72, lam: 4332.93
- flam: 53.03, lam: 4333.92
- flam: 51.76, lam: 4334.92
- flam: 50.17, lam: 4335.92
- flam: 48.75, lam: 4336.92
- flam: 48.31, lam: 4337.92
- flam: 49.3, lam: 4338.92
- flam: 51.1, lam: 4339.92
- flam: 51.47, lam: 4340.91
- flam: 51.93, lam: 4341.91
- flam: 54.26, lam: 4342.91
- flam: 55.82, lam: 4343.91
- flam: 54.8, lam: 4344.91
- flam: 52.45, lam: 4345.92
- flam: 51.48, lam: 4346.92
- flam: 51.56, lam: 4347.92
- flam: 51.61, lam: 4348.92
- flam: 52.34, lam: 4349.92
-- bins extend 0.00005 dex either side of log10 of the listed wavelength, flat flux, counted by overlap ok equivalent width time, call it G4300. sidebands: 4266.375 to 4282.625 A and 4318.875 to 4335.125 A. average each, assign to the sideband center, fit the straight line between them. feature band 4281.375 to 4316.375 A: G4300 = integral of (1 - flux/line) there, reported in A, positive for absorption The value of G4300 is 4.9 A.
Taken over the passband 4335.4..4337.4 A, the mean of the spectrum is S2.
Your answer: 49.4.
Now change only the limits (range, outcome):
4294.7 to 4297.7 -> 41.6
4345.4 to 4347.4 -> 51.8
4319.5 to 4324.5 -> 54.7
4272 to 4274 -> 49.4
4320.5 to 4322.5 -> 53.9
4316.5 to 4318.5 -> 53.6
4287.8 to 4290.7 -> 47.2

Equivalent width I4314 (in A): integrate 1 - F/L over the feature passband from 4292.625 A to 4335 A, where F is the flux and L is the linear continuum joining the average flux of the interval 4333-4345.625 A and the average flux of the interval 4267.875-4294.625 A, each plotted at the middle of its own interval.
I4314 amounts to 2.7 A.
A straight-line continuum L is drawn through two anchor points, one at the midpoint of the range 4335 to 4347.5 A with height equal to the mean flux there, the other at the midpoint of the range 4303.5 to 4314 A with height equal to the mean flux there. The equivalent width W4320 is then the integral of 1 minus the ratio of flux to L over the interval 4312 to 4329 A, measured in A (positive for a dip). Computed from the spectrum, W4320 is -2.9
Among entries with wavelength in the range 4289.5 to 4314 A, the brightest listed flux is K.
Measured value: 45.93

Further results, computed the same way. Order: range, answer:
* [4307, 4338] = 56.05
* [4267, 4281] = 51.23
